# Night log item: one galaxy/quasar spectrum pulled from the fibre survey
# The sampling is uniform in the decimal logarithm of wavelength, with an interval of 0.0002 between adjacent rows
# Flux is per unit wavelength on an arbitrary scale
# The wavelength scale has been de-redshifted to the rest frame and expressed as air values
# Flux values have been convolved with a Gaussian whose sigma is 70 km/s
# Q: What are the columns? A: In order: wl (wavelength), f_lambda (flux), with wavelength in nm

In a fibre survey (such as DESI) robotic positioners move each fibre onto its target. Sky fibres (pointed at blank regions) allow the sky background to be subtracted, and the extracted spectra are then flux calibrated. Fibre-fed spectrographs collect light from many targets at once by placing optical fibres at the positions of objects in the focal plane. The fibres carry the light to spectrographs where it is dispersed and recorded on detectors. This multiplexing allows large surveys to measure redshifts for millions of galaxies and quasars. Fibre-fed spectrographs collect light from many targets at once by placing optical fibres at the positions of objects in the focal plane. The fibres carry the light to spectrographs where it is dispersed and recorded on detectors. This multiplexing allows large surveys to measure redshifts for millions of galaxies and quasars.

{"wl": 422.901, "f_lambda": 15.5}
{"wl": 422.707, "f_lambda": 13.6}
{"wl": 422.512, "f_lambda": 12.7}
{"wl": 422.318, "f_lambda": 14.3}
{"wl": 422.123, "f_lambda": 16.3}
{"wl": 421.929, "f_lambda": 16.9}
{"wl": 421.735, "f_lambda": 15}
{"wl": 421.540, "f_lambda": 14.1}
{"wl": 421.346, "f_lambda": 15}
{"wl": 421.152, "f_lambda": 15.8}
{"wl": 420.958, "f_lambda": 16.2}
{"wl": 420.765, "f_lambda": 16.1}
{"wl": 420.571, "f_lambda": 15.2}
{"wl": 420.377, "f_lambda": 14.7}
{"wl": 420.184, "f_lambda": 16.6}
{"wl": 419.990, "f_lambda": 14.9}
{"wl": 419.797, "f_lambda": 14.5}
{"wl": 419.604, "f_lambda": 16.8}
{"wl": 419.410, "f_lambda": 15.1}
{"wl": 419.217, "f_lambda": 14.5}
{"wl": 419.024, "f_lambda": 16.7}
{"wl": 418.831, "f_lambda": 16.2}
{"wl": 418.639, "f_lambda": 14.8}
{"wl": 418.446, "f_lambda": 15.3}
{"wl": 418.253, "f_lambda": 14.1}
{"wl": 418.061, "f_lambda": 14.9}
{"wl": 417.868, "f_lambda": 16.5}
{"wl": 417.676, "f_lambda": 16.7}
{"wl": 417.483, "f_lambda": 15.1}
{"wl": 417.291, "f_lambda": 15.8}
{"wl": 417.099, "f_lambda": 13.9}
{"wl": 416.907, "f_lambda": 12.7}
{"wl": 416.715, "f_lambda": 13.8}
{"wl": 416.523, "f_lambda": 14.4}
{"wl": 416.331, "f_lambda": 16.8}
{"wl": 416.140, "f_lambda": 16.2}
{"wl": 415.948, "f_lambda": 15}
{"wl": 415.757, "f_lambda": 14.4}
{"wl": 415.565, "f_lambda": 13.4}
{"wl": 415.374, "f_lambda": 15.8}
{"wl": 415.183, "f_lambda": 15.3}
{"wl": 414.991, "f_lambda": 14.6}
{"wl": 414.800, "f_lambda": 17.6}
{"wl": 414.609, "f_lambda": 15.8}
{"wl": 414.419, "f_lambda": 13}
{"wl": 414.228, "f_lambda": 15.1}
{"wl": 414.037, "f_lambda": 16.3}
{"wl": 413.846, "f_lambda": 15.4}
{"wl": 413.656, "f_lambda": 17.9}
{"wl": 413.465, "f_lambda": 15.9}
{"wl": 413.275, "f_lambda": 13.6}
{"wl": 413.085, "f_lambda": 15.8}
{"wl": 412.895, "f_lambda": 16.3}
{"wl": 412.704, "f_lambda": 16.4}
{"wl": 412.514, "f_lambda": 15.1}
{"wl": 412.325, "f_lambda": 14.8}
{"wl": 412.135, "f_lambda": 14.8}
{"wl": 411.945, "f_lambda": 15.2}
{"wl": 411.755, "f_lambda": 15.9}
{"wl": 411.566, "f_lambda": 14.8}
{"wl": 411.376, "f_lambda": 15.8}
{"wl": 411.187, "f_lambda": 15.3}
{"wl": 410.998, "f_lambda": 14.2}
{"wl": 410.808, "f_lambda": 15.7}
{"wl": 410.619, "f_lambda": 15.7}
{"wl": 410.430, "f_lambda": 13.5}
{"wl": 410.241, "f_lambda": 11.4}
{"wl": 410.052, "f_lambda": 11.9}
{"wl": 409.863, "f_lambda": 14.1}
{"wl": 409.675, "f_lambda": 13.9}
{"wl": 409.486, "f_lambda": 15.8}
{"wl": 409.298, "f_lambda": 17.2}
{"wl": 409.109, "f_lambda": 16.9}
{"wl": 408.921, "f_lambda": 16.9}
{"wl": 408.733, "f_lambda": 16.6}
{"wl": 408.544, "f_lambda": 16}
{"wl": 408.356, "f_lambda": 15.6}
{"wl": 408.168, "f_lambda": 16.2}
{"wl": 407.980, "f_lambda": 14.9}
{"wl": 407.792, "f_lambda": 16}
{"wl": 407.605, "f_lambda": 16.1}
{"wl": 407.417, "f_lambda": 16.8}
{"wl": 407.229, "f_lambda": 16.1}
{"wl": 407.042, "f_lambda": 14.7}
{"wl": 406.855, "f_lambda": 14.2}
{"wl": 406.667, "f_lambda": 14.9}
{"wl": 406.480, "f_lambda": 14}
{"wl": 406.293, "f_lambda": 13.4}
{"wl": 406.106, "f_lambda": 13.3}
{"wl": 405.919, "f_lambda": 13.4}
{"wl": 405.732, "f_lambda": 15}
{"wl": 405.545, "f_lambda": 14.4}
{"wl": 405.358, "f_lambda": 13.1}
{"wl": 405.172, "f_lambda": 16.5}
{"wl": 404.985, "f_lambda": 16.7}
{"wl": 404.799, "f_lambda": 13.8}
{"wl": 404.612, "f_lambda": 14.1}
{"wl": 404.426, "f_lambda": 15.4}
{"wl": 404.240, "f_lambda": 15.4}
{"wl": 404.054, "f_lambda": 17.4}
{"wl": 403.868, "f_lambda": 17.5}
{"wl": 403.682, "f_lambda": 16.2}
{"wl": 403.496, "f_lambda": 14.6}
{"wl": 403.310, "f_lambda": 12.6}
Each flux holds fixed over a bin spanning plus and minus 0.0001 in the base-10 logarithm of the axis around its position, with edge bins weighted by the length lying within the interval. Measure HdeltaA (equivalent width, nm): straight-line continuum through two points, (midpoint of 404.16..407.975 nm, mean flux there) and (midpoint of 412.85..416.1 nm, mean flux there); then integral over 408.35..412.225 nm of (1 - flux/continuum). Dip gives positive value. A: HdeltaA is 0.01 nm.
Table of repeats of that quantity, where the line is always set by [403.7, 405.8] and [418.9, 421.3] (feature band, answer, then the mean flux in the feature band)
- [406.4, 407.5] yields 0.02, 15.1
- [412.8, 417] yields 0.08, 15.2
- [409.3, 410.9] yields 0.13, 14.2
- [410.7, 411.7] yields 0.02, 15.2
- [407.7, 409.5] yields -0.09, 16.2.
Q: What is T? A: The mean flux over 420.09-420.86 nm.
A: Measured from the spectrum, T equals 15.6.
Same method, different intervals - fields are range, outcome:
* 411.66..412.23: 15.3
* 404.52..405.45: 14.8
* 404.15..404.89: 14.7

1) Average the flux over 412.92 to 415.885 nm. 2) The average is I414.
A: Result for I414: 15.3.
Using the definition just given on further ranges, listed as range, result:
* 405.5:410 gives 15.2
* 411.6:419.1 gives 15.3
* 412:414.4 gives 15.5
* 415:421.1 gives 15.2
